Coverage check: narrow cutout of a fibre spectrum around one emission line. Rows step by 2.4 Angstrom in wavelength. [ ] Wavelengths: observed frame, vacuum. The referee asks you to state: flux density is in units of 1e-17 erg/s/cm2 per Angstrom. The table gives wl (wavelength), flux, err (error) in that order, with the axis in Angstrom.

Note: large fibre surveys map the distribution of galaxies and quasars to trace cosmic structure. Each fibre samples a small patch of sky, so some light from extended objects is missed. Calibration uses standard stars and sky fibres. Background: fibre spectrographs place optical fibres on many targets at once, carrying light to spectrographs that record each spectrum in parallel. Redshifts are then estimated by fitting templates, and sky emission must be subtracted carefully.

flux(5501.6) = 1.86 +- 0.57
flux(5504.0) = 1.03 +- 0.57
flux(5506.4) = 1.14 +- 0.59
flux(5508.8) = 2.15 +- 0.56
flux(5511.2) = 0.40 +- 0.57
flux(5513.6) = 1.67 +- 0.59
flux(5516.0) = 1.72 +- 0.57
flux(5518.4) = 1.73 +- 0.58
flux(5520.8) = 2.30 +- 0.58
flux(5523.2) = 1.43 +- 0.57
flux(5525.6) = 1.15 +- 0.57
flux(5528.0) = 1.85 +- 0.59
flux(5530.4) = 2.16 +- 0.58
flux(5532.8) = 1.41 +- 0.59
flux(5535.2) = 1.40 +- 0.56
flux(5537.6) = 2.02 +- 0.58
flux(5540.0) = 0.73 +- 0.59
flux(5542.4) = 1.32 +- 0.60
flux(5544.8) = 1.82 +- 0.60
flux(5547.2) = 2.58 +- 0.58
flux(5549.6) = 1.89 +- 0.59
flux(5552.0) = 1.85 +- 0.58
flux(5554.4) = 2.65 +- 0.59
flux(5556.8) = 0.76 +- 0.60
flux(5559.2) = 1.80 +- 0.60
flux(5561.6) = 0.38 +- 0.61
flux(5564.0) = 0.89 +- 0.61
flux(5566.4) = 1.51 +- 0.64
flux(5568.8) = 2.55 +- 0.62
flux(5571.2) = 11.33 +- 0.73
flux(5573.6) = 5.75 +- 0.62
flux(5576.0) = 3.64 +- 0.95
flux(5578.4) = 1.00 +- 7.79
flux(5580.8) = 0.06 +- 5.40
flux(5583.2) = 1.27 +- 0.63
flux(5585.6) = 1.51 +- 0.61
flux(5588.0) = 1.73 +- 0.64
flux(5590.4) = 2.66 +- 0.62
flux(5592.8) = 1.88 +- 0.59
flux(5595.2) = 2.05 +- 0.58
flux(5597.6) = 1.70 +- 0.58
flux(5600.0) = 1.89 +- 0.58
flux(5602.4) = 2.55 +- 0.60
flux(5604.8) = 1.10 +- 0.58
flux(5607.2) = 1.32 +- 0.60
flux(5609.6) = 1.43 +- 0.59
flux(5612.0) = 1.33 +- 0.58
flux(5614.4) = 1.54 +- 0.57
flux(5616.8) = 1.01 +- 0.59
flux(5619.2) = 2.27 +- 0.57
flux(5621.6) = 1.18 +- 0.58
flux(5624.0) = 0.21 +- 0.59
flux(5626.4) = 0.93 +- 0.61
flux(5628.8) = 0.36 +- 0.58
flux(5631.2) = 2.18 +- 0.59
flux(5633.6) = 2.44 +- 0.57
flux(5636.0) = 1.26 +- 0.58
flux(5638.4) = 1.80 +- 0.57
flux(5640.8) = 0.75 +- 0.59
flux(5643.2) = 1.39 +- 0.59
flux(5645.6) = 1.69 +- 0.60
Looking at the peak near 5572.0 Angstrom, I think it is H-beta 4861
